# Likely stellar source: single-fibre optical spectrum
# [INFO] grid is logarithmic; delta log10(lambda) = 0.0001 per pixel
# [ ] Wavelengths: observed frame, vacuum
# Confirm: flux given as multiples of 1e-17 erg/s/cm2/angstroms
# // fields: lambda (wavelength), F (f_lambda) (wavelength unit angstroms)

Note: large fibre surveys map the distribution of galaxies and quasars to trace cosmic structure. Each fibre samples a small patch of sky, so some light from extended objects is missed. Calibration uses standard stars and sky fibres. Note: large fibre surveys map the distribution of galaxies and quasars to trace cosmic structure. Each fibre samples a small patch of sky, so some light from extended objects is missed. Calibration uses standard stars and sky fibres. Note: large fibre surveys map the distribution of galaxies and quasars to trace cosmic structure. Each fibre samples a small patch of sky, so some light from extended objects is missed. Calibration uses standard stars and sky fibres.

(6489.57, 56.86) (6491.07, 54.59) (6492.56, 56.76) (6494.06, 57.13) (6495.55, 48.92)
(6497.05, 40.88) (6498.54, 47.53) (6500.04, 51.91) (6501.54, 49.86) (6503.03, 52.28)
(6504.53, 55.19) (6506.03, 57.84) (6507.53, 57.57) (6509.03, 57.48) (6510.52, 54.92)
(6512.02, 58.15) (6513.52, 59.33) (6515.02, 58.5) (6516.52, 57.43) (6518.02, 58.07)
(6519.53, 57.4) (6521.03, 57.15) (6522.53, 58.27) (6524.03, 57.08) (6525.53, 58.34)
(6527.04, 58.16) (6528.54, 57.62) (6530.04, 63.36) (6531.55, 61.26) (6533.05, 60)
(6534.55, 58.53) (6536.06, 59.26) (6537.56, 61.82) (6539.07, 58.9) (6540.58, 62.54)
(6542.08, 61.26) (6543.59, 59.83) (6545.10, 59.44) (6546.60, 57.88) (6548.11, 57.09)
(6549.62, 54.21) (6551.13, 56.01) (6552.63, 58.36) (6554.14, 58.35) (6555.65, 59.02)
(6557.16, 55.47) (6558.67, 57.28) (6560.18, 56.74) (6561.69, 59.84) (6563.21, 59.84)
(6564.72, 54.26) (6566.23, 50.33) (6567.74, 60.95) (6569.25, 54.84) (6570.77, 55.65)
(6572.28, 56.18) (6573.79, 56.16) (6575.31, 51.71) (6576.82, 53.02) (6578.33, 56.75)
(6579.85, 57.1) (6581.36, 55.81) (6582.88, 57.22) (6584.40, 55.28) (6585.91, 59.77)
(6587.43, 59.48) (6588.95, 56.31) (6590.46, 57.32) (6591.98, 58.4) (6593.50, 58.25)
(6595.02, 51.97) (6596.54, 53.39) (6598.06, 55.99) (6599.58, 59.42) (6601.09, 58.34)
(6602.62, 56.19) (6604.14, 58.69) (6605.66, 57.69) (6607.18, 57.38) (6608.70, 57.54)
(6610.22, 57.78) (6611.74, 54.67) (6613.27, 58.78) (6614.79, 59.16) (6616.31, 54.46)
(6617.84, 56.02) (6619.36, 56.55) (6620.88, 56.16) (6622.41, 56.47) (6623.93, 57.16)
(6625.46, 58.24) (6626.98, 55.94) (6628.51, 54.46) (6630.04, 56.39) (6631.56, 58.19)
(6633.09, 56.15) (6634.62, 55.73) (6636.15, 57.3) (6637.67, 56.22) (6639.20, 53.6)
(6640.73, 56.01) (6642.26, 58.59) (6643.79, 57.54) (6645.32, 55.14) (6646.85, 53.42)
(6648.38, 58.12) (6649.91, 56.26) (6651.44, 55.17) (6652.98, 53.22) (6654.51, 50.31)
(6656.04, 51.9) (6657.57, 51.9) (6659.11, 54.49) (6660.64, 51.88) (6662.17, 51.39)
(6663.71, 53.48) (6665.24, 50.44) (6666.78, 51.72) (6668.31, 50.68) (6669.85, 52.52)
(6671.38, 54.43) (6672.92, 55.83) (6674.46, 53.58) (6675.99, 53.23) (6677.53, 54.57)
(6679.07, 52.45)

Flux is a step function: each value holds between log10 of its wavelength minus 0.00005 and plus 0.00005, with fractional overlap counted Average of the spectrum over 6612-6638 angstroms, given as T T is 56.6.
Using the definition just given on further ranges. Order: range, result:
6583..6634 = 56.9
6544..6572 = 57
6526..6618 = 57.5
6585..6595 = 57.8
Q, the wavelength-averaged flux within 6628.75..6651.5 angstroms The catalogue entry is 56.3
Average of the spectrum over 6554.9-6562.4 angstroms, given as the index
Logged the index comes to 57.7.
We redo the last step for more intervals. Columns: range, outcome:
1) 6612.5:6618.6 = 57.1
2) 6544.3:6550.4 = 57.1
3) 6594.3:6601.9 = 55.8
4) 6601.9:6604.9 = 57.5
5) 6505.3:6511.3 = 57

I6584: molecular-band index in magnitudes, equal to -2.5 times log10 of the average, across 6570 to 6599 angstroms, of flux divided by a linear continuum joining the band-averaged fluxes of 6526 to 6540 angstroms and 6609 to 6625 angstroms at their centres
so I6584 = 0.04 mag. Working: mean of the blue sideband 59.9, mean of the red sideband 56.8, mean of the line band 56.1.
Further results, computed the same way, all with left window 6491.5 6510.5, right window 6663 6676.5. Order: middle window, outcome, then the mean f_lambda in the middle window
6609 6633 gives -0.08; 56.7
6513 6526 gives -0.10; 57.9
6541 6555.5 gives -0.10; 58.2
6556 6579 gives -0.06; 56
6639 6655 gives -0.05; 55.3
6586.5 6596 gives -0.08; 56.9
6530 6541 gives -0.14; 60.4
